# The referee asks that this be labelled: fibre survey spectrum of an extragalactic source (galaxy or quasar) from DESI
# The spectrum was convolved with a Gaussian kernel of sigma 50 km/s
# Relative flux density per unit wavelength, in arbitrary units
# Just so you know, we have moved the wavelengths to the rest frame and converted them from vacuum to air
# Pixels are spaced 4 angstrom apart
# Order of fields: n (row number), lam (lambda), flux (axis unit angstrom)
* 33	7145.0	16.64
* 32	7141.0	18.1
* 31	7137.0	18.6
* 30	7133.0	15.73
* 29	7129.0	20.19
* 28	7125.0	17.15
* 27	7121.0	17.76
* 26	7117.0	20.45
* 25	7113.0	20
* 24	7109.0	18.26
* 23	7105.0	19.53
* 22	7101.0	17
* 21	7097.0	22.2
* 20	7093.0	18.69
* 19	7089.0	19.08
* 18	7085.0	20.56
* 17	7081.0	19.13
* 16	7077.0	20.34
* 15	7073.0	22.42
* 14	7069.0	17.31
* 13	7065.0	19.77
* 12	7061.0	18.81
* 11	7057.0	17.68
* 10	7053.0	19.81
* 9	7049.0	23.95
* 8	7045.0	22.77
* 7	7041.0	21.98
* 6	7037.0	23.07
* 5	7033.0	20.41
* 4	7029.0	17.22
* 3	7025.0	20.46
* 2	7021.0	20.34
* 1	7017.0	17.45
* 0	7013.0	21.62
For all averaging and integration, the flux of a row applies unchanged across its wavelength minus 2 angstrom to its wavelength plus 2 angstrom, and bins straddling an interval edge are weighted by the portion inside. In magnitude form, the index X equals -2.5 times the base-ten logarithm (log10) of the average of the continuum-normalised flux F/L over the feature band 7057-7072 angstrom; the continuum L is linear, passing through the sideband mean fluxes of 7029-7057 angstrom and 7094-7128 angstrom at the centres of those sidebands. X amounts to 0.10 mag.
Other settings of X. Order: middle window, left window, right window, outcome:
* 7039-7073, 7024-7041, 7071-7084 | 0.009 mag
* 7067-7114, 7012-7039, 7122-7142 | -0.044 mag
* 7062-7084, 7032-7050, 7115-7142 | 0.061 mag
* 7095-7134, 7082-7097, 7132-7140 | -0.021 mag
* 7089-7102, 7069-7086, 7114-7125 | 0.011 mag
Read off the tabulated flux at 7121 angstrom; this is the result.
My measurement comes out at 17.76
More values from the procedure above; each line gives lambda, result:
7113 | 20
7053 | 19.81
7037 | 23.07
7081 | 19.13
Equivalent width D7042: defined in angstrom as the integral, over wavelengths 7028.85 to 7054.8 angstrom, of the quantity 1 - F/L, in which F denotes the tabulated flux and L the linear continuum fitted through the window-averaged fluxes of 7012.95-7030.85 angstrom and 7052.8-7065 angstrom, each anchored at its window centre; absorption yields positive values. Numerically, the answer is -3.6 angstrom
